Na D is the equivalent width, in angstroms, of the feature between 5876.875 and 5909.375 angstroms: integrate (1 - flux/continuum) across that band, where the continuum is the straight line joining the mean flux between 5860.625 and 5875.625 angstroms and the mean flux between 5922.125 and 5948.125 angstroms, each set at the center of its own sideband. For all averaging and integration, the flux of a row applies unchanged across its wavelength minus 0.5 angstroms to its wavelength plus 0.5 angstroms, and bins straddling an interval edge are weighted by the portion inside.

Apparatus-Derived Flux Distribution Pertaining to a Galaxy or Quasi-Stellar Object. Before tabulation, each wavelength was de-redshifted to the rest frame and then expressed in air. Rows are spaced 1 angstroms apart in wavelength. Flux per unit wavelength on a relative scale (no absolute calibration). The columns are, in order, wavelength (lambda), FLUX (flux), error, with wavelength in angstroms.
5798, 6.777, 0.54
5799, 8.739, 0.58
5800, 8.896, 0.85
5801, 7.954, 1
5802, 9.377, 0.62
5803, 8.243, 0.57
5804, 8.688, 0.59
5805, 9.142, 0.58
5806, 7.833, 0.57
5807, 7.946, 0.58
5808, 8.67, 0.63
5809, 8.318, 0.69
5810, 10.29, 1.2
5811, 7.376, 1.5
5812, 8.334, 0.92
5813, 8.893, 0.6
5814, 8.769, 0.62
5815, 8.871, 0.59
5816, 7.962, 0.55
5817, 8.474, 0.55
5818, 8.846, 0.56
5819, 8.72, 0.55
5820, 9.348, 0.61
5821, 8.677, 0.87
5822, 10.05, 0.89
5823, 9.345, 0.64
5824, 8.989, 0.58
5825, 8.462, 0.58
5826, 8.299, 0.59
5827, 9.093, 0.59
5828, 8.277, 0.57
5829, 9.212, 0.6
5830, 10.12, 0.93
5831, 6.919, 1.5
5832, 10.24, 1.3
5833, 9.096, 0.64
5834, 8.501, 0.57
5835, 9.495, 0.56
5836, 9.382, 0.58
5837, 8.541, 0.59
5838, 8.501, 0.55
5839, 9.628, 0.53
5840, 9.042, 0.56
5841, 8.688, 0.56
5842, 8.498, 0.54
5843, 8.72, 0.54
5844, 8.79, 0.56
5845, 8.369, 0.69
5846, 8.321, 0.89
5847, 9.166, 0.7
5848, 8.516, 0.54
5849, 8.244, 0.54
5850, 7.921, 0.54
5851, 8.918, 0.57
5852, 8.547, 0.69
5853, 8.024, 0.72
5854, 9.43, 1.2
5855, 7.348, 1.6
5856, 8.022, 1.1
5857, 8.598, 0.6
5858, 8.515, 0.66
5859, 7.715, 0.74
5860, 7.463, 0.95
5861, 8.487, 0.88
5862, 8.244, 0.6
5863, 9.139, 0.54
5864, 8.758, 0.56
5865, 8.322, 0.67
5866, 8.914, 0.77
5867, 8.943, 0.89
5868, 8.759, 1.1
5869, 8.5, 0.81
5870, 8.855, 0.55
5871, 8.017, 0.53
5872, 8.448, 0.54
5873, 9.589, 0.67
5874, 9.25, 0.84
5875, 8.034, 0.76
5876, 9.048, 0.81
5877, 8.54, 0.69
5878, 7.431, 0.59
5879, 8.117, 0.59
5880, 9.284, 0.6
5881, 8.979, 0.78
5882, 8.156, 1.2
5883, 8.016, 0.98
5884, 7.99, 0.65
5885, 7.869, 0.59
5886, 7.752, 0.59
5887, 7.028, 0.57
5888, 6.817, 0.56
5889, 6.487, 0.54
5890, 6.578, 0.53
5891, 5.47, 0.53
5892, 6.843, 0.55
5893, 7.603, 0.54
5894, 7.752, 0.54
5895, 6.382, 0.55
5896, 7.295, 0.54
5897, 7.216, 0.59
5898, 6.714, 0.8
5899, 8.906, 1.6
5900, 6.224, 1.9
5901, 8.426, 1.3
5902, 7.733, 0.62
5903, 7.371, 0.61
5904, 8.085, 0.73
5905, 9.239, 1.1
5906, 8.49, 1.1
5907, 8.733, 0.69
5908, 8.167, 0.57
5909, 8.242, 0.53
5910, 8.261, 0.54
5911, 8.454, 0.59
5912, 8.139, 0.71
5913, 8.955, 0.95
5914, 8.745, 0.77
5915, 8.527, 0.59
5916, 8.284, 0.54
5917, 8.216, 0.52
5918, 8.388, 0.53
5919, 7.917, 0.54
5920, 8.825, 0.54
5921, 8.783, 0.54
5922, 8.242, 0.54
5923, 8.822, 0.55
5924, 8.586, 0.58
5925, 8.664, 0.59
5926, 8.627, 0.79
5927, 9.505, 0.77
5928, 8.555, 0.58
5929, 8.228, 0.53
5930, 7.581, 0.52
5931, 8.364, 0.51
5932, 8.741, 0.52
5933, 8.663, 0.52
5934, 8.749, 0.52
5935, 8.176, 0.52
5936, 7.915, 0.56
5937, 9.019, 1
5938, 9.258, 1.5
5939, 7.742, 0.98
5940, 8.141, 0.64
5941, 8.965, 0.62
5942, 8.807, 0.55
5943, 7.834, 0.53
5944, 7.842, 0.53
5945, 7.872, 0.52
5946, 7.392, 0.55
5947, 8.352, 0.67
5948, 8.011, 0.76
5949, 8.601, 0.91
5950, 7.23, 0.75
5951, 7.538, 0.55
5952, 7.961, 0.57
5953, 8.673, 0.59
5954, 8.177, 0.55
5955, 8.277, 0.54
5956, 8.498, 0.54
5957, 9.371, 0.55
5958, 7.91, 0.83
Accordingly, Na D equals 3.4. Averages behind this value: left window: 8.69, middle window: 7.68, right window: 8.4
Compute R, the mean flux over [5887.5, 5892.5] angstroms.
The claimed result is 6.44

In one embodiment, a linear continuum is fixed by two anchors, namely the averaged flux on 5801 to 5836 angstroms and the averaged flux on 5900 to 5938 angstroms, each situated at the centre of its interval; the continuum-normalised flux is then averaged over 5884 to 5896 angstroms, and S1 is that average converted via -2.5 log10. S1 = 0.21 mag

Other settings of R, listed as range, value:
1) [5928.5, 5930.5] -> 7.9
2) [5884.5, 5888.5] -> 7.37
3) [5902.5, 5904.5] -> 7.73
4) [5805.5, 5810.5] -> 8.61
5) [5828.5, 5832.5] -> 9.12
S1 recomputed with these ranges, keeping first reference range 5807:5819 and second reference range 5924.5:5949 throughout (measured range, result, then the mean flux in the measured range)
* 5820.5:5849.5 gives -0.039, 8.87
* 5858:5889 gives 0.022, 8.32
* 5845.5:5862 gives 0.026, 8.32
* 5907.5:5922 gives 0.000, 8.42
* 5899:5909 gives 0.044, 8.1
